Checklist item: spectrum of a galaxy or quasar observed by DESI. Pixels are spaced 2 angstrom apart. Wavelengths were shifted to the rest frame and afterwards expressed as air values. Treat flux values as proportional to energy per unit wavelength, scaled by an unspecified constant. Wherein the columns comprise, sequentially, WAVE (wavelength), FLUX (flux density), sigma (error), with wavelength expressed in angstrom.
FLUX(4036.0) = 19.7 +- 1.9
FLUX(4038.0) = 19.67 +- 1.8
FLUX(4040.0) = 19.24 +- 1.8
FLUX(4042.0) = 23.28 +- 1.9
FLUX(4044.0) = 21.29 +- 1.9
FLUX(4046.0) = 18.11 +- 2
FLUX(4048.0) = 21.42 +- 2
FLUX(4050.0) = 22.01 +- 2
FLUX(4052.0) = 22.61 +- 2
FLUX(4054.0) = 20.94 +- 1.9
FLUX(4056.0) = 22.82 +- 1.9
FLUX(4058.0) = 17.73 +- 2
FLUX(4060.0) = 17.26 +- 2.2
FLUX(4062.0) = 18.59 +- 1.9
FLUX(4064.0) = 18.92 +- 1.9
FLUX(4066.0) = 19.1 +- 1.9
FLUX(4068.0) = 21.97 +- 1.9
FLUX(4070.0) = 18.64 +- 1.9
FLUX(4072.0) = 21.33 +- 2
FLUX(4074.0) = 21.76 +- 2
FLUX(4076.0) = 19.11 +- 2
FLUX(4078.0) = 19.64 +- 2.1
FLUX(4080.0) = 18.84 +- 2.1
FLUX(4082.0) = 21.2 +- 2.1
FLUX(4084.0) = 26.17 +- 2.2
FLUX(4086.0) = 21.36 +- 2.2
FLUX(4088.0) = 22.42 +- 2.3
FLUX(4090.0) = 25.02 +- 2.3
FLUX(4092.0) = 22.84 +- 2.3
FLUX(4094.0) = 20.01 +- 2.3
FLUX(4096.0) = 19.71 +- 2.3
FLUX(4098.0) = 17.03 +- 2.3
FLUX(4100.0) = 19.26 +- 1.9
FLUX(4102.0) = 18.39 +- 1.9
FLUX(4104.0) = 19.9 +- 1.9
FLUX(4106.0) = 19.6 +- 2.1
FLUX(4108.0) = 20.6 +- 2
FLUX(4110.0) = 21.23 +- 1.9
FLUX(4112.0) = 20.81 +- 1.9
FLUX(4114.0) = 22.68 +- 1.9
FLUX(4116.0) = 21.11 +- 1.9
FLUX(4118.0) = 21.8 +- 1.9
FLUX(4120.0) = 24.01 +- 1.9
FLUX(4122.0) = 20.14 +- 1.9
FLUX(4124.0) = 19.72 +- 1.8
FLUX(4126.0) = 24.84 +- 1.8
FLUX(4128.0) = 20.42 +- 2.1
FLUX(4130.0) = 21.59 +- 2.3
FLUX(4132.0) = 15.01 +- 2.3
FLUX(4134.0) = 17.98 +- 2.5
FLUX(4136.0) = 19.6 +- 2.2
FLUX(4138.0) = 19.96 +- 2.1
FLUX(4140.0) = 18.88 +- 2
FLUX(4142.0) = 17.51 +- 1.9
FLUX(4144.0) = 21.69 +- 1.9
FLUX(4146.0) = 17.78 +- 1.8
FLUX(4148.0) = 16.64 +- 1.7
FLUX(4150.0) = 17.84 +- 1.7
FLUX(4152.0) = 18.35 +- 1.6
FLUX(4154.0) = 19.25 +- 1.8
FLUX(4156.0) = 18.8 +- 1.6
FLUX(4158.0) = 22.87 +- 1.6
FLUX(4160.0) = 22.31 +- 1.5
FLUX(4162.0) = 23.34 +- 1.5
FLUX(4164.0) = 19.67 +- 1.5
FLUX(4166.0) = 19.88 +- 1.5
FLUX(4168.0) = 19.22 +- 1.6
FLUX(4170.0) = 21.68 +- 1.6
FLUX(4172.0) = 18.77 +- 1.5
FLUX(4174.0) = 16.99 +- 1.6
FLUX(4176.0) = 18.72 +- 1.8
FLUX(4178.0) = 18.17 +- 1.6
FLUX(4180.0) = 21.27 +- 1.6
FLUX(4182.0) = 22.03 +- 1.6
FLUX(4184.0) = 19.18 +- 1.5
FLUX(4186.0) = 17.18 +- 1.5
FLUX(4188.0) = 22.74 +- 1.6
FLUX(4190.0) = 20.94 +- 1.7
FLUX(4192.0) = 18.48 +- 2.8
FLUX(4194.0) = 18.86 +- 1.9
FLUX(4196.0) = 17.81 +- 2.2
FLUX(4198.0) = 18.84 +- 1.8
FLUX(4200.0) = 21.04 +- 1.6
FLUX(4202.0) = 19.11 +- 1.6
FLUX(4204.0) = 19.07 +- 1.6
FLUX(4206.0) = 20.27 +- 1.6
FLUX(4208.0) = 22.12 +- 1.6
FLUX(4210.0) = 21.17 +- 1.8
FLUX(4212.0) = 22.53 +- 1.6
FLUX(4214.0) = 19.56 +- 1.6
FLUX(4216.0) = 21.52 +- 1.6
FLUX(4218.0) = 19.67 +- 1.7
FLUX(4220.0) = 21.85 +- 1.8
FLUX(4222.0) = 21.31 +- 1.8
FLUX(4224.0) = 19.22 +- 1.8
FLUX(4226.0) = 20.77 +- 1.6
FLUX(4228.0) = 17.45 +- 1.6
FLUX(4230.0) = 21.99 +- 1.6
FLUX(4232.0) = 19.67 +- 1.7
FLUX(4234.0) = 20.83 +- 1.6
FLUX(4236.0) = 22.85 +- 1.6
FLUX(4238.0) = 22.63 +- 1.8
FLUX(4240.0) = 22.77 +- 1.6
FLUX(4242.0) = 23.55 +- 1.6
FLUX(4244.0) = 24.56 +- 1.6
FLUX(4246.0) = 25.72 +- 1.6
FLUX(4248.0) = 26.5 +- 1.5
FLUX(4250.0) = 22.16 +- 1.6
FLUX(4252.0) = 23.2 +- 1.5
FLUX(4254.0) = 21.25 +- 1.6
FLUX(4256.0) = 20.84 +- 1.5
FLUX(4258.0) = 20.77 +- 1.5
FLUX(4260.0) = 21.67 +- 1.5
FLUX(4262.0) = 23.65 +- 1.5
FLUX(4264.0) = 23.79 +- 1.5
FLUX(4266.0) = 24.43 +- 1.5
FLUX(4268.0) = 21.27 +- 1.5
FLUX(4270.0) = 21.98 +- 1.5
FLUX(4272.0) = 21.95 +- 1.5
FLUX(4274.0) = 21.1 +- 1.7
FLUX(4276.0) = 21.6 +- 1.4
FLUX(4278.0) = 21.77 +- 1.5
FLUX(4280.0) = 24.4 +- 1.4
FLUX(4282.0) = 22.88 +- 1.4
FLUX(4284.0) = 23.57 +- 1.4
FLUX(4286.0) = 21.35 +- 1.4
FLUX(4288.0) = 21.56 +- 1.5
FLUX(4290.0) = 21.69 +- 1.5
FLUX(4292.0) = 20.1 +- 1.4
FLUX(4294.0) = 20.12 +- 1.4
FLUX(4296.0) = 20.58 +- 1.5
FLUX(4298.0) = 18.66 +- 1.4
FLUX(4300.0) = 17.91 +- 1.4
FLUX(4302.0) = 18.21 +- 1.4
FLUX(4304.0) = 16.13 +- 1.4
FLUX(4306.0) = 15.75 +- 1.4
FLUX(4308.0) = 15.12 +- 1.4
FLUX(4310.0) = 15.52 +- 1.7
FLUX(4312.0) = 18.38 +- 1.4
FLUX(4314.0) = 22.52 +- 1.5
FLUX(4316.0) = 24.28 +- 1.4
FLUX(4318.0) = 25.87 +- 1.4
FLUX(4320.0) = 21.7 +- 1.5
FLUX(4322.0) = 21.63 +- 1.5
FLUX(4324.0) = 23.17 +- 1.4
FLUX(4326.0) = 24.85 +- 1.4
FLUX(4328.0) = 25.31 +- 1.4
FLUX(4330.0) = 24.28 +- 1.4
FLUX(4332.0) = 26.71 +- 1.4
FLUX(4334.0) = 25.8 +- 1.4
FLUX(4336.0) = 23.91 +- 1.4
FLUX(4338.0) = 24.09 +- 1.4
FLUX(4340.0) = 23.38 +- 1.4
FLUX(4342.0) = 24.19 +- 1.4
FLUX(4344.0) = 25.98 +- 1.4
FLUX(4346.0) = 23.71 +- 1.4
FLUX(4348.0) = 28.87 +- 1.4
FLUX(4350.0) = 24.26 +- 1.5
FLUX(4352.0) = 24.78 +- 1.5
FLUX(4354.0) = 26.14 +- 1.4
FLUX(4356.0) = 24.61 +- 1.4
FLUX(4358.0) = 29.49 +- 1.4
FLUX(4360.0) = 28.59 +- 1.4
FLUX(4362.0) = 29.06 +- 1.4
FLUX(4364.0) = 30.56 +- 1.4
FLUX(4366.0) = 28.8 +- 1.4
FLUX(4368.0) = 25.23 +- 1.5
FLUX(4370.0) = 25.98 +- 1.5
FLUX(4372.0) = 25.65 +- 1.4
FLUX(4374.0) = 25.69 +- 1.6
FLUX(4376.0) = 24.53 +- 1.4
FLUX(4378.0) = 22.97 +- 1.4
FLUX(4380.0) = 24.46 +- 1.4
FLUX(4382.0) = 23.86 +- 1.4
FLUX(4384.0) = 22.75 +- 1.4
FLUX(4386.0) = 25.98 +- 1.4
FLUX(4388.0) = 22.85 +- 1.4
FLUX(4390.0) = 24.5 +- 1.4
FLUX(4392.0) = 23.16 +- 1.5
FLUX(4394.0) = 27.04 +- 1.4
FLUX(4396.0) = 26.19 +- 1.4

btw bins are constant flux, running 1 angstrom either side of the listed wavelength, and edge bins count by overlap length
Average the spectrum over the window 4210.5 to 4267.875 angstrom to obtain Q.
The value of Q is 22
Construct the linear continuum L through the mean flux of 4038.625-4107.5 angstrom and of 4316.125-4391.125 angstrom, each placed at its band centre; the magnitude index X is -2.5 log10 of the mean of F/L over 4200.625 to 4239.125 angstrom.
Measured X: 0.11 mag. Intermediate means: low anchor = 20.5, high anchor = 25.2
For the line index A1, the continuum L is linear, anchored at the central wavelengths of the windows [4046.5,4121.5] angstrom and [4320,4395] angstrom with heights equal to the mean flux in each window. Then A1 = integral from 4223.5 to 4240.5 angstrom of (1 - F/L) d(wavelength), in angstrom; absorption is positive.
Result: 1.68 angstrom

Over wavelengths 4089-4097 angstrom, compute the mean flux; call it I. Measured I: 21.9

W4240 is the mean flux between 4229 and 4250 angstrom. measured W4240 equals 23.1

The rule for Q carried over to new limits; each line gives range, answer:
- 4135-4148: 19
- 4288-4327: 20.2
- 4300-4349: 22.4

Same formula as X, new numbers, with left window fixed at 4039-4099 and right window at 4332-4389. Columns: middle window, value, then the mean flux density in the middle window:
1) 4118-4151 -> 0.11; 19.7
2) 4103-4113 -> 0.05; 20.4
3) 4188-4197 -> 0.17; 19.4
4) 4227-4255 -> 0.05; 22.5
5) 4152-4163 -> 0.06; 21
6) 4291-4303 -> 0.26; 19.3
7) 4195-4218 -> 0.14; 20.2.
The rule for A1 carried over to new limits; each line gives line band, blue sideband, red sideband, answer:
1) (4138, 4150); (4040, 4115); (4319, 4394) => 1.7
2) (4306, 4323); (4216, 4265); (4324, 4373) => 3.0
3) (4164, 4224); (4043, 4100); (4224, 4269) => 5.0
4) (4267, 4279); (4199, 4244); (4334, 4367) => 0.8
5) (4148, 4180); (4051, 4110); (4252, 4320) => 1.5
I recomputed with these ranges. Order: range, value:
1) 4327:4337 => 25.2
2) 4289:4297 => 20.6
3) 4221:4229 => 19.7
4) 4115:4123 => 21.8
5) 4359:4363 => 28.8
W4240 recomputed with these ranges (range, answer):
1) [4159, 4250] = 20.8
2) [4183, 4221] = 20.1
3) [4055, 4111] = 20.4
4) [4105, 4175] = 20.1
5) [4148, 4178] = 19.7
